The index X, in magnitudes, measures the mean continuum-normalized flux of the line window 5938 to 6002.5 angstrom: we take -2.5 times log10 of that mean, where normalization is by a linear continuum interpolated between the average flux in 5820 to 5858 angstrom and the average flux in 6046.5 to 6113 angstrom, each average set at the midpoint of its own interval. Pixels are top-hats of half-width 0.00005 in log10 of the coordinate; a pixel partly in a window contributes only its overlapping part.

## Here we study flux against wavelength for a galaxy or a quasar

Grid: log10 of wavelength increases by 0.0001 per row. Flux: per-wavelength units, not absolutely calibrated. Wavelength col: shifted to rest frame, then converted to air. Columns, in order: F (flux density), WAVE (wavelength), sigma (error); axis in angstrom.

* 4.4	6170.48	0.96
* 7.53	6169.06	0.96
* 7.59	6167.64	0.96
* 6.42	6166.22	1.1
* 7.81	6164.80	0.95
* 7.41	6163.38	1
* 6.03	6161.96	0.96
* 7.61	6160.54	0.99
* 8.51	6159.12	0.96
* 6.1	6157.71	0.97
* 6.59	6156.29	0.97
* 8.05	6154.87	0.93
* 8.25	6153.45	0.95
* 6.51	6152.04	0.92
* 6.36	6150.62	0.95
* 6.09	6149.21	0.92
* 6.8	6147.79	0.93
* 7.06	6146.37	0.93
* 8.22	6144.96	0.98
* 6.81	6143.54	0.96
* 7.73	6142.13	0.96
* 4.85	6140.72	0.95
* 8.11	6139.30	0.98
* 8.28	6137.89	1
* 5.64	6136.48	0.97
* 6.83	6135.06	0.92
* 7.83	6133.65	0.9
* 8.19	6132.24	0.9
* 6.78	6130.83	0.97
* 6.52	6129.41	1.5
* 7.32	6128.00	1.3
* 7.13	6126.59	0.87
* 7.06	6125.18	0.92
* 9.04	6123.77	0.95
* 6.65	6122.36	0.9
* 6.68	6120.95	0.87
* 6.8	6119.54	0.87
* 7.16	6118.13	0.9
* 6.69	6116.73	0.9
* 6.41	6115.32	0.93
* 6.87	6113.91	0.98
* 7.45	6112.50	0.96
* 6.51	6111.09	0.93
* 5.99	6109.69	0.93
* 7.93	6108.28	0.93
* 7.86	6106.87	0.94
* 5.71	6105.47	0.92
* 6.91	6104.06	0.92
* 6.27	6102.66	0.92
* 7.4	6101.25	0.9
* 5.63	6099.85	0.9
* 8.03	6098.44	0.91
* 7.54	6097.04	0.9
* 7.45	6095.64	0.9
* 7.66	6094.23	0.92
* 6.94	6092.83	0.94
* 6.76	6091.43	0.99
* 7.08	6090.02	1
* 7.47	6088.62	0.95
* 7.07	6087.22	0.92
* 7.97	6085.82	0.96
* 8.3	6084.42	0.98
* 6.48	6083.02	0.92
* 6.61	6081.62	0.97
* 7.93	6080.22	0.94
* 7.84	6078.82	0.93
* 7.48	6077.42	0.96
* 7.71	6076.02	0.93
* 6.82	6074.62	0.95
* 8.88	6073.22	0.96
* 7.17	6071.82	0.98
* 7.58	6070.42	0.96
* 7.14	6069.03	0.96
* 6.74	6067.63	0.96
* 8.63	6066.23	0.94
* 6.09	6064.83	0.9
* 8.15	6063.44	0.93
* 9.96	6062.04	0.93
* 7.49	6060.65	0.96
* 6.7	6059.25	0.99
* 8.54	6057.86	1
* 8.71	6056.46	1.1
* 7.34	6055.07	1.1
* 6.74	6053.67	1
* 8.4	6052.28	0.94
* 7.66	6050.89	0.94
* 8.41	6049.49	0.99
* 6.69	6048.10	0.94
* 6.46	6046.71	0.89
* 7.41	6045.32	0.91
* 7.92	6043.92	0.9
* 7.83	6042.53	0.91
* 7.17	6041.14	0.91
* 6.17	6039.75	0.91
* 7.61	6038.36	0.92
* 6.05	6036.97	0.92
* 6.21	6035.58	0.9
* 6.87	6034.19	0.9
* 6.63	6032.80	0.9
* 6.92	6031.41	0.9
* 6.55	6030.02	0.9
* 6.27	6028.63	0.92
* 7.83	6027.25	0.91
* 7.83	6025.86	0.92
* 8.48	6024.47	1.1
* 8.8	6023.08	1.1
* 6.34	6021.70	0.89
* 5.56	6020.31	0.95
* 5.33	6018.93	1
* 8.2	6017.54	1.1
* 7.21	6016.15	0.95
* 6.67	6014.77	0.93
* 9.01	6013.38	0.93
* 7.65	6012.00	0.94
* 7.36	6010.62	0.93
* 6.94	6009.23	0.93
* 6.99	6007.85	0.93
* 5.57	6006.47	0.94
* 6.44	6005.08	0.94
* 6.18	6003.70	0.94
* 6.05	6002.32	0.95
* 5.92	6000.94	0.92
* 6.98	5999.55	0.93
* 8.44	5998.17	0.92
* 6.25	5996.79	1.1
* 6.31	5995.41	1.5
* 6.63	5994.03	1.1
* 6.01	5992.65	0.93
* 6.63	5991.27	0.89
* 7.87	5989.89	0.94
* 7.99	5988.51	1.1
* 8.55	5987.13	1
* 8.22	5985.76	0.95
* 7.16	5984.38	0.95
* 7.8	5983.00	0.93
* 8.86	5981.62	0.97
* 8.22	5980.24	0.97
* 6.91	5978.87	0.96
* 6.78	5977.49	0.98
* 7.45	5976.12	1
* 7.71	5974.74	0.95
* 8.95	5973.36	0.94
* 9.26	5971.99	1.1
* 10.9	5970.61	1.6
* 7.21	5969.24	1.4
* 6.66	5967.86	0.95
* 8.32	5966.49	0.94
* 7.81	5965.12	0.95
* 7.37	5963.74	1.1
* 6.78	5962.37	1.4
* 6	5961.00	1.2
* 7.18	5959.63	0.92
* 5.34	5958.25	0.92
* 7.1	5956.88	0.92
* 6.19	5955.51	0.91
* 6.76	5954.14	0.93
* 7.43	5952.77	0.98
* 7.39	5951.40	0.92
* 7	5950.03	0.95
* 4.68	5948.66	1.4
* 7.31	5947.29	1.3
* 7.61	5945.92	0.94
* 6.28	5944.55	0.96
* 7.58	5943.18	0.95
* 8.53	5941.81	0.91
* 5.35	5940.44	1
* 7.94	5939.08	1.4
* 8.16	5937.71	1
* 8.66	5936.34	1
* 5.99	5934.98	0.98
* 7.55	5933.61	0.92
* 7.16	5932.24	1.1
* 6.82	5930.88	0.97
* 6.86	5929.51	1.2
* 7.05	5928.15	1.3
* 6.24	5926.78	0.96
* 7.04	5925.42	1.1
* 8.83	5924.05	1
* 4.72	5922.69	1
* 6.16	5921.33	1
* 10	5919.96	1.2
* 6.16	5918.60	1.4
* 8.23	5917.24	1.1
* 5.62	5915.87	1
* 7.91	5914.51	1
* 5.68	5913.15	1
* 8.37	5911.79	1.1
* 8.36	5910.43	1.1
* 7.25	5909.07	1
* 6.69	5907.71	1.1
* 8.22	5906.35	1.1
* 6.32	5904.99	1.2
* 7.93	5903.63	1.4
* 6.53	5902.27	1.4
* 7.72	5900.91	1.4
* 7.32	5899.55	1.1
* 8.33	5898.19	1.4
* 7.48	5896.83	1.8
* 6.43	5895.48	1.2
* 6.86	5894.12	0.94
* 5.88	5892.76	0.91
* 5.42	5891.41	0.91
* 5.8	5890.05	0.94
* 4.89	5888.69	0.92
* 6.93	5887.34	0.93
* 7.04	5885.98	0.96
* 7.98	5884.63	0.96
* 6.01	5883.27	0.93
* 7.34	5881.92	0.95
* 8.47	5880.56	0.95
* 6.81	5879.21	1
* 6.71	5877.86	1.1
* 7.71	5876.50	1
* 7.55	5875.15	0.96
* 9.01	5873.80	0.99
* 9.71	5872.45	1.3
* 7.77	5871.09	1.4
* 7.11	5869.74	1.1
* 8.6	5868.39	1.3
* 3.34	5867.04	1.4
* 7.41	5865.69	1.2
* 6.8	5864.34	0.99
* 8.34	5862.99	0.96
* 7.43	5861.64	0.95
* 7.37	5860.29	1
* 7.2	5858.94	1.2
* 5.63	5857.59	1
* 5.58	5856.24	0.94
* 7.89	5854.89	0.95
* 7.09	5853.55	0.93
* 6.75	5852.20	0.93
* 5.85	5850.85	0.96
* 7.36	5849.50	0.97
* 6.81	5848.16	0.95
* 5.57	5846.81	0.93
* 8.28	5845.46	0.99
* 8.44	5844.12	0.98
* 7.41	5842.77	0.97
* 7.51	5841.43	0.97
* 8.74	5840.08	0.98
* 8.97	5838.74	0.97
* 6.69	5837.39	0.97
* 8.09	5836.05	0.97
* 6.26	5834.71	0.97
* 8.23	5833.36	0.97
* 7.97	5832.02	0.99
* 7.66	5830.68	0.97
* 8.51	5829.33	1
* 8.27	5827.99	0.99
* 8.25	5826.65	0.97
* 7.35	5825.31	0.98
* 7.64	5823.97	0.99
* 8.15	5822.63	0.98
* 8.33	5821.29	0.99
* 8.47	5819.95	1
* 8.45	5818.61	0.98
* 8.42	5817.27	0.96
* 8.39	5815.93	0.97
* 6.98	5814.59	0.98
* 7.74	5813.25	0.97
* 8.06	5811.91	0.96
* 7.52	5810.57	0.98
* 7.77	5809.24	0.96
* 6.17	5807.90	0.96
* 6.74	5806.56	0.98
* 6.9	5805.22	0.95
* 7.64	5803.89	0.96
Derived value 0.023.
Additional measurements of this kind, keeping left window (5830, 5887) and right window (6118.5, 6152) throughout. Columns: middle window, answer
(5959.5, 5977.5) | -0.08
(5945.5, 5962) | 0.09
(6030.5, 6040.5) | 0.08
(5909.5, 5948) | 0.01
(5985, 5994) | -0.04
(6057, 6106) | -0.04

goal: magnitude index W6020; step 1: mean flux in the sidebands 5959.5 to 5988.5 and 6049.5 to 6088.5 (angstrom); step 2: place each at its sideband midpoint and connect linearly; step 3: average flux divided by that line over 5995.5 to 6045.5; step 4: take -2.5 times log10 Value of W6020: 0.11 mag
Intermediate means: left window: 7.83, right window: 7.65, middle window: 6.98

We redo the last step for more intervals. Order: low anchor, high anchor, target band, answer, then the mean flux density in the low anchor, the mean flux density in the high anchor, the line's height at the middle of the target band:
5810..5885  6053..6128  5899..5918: 0.027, 7.53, 7.3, 7.47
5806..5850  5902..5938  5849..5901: 0.063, 7.74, 7.2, 7.46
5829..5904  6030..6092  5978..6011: 0.037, 7.21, 7.4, 7.33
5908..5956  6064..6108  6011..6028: -0.031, 7.11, 7.27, 7.2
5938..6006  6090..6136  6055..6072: -0.092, 7.23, 7.05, 7.12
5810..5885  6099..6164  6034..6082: -0.048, 7.53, 7.02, 7.15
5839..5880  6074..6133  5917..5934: 0.021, 7.28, 7.15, 7.24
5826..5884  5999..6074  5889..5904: 0.085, 7.41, 7.23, 7.37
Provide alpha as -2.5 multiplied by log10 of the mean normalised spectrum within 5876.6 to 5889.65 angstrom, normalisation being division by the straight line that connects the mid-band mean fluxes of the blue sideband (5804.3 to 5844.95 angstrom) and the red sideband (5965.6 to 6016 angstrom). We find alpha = 0.11 mag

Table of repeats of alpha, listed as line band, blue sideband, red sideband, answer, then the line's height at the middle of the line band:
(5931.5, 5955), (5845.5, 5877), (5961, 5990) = 0.08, 7.69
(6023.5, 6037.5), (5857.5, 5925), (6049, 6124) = 0.04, 7.29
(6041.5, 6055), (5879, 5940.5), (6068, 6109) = -0.04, 7.24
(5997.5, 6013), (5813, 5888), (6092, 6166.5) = 0.07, 7.26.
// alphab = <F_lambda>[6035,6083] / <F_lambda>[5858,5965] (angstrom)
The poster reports 1.05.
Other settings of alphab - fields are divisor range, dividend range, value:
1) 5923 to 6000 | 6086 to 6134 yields 0.97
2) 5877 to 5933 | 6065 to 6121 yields 1.02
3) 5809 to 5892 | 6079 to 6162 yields 0.96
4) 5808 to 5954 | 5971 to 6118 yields 1.00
